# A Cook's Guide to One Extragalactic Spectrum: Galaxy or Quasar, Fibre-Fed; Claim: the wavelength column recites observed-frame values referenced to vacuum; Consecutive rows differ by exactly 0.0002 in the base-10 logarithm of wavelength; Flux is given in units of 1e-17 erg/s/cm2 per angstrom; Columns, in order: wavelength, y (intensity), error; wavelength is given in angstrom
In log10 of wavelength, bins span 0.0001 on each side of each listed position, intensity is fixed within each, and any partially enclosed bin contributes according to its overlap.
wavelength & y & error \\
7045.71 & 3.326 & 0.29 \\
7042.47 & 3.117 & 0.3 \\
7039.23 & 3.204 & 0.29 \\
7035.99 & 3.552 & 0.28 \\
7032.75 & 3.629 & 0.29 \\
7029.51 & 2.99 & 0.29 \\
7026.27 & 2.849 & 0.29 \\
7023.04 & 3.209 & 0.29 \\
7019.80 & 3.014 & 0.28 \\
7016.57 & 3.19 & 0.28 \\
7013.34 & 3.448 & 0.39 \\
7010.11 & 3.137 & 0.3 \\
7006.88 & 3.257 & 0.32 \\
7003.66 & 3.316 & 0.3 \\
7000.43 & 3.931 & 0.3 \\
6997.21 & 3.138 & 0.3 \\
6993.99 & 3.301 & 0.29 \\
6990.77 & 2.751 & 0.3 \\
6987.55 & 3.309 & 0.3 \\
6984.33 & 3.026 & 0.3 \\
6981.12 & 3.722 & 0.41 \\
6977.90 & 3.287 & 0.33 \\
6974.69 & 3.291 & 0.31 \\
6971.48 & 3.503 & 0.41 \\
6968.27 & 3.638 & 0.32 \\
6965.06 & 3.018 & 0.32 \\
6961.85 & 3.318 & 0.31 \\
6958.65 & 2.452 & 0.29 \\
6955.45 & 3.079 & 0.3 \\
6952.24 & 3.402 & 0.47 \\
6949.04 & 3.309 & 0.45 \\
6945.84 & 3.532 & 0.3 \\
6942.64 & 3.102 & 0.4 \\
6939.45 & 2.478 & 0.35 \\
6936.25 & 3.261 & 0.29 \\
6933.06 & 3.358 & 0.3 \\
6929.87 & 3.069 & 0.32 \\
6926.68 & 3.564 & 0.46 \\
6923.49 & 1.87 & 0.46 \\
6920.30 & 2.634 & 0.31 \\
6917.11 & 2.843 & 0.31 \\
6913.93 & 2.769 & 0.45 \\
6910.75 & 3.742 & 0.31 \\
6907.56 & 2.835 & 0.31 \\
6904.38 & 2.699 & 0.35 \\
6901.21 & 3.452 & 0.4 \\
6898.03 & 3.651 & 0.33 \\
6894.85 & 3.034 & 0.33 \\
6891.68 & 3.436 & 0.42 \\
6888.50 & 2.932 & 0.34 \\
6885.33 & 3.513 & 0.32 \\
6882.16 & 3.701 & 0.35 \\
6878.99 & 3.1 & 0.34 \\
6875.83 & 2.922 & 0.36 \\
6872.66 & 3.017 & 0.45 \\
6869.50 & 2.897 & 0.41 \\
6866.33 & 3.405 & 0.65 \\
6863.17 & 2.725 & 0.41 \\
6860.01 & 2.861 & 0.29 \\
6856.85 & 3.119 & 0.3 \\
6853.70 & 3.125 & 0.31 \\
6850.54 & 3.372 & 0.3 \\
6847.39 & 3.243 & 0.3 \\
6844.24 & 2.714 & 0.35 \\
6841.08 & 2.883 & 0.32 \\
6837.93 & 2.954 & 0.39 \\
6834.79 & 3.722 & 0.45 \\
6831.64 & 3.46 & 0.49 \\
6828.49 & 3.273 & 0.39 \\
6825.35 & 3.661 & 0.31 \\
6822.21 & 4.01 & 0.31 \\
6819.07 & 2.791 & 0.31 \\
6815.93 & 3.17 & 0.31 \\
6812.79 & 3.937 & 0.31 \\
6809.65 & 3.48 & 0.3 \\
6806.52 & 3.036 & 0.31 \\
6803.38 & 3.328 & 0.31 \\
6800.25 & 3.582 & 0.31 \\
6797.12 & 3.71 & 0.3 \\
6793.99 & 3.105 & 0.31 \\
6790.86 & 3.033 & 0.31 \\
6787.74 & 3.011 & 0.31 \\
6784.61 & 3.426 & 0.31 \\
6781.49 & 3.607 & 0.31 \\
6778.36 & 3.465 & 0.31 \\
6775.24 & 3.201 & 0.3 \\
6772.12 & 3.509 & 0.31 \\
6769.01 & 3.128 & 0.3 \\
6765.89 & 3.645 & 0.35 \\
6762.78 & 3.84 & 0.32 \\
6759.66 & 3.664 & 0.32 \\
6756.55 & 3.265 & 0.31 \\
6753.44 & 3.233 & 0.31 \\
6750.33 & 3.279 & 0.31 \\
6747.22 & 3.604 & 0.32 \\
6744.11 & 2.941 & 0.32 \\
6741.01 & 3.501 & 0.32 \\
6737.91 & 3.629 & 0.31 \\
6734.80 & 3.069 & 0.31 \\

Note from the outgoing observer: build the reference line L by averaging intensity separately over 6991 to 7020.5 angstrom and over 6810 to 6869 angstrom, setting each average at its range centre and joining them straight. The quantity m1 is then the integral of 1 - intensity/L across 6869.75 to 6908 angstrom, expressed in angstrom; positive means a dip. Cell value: 0.8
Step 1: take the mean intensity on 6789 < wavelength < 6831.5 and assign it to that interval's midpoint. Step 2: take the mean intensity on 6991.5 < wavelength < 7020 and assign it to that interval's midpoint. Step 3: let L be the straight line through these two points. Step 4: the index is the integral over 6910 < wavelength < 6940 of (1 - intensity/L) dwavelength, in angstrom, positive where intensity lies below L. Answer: 3.5 angstrom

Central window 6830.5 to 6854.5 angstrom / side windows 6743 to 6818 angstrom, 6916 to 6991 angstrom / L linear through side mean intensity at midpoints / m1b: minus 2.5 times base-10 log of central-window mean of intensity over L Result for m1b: 0.037 mag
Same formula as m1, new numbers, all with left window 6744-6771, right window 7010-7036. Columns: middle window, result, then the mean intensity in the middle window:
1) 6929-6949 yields 0.8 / 3.15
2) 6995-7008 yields -0.7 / 3.41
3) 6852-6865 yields 1.5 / 2.97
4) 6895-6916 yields 0.8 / 3.17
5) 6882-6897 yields 0.1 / 3.3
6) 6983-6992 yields 0.5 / 3.04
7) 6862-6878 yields 1.6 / 3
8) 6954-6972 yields 0.6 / 3.15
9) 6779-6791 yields 0.3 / 3.31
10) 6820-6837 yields -1.0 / 3.57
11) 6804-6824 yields -0.1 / 3.4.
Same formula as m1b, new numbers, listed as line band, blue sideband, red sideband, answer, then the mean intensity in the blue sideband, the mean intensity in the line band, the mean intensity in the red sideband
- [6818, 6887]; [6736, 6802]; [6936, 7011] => 0.04 mag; 3.4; 3.21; 3.23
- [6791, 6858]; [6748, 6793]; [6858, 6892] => -0.02 mag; 3.38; 3.31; 3.13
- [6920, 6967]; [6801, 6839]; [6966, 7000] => 0.10 mag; 3.41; 3.05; 3.31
